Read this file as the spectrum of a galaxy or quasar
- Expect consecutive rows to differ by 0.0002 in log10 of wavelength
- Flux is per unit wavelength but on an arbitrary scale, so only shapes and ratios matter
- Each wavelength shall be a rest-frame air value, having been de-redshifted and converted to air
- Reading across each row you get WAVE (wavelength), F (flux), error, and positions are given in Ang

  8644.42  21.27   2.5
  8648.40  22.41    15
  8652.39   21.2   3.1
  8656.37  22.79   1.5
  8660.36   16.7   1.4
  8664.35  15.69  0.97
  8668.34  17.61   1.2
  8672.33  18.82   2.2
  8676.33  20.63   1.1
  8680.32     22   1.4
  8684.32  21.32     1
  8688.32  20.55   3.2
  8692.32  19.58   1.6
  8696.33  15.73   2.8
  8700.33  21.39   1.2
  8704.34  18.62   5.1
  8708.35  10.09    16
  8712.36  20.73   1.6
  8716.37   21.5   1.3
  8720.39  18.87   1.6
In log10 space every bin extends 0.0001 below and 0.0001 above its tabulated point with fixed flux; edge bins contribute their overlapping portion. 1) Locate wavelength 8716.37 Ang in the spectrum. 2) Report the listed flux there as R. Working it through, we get 21.5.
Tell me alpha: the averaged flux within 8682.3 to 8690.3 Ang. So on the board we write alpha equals 20.9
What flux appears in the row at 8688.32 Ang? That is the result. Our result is 20.55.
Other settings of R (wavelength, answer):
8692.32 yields 19.58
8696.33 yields 15.73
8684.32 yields 21.32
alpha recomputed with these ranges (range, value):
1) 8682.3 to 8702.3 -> 19.7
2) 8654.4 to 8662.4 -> 19.7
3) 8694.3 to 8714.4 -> 17.3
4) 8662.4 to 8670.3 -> 16.7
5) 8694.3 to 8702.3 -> 18.6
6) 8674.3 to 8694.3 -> 20.8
